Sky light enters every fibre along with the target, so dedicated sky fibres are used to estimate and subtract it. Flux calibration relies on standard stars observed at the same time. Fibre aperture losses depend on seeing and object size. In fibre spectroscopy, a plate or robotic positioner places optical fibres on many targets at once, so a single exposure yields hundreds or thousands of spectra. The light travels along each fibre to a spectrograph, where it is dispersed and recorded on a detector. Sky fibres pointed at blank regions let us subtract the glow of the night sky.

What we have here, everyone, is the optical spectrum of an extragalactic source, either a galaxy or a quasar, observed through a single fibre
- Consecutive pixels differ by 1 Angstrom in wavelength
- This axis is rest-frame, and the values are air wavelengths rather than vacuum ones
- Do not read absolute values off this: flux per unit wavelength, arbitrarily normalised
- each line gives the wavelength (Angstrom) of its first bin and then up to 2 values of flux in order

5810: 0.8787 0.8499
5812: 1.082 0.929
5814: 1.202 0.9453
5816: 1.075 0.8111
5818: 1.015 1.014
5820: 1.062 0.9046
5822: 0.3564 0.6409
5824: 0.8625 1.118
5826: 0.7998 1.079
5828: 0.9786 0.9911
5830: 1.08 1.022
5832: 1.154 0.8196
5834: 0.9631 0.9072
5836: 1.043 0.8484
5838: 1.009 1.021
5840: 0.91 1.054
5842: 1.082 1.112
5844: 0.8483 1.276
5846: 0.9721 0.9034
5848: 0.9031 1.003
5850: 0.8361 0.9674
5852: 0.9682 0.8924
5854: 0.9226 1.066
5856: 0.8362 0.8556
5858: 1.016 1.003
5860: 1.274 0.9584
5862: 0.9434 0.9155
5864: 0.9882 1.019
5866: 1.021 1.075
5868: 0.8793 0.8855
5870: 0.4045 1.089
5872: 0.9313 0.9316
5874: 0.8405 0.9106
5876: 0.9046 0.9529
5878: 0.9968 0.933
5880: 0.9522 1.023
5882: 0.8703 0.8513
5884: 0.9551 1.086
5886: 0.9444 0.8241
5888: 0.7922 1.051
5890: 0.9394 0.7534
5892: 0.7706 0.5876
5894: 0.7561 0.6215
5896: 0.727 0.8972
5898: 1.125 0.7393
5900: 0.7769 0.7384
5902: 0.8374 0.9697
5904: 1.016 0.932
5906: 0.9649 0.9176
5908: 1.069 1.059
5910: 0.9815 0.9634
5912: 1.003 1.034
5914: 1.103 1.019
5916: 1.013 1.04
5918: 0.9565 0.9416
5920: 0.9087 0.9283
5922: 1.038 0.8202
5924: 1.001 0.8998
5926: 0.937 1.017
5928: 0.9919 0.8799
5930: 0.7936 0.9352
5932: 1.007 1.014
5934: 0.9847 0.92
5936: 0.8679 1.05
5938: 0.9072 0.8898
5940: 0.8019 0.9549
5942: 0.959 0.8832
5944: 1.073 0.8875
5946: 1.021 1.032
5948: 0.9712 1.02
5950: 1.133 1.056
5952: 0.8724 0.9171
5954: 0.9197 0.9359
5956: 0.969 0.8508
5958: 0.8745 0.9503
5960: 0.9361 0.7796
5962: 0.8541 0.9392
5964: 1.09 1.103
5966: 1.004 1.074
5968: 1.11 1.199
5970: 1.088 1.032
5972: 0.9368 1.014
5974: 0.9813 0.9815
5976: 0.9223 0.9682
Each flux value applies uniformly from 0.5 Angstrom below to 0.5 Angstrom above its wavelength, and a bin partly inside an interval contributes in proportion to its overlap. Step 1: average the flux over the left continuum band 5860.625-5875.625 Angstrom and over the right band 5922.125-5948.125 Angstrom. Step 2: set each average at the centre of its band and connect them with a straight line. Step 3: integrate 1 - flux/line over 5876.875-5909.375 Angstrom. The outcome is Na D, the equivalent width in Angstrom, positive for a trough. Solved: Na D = 1.3 Angstrom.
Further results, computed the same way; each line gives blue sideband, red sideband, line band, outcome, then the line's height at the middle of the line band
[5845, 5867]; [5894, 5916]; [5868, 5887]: 0.83 Angstrom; 0.953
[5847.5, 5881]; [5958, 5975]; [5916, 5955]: 1.17 Angstrom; 0.983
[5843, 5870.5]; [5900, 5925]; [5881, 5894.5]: 1.30 Angstrom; 0.959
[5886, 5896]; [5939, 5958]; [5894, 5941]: -3.63 Angstrom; 0.868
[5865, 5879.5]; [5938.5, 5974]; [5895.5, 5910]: 0.35 Angstrom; 0.937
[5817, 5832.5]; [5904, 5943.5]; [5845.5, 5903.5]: 2.45 Angstrom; 0.947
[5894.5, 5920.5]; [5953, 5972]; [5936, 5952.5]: 0.00 Angstrom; 0.966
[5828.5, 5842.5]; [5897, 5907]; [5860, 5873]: 0.15 Angstrom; 0.95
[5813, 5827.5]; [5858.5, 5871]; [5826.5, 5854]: -1.49 Angstrom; 0.935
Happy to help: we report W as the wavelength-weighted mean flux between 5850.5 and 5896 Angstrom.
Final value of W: 0.913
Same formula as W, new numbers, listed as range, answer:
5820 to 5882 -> 0.949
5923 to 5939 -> 0.941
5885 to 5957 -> 0.931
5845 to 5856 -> 0.954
